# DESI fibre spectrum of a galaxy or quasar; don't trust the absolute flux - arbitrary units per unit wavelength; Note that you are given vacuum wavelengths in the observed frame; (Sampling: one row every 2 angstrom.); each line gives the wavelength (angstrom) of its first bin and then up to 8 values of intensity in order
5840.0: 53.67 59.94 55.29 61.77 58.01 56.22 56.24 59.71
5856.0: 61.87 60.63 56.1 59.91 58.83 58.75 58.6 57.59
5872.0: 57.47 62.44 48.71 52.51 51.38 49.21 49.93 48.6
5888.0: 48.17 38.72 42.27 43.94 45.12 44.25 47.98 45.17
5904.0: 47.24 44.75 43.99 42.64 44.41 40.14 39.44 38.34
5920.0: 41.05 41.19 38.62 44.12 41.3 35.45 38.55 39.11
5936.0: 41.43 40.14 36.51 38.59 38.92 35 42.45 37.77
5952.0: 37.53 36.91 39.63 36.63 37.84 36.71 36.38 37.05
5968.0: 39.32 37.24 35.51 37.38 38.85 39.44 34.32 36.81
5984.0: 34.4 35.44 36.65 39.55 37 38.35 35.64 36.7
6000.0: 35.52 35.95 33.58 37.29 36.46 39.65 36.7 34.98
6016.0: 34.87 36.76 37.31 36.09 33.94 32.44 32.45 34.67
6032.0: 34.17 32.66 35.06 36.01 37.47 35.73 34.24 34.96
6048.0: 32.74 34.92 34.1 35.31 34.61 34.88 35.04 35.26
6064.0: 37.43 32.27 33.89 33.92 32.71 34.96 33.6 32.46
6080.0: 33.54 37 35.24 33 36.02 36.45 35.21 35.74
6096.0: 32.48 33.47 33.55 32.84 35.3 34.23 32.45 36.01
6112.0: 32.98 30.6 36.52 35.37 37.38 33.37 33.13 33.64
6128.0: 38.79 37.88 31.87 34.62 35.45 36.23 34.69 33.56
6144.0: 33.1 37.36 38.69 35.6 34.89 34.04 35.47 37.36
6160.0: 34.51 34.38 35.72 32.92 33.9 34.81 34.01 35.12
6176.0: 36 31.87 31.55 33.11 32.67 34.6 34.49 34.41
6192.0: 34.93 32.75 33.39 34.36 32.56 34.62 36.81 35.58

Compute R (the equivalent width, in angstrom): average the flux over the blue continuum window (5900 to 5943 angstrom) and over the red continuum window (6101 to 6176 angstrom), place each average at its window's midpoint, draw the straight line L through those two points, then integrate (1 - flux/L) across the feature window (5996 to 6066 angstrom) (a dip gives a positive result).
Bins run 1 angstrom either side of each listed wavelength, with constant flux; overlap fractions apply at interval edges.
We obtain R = 5.1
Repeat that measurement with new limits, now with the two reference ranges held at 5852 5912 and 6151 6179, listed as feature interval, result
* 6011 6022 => 1.8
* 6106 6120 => 1.3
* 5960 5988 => 5.5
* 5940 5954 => 2.7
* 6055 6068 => 1.9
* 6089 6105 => 1.8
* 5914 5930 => 2.8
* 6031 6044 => 2.2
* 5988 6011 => 3.9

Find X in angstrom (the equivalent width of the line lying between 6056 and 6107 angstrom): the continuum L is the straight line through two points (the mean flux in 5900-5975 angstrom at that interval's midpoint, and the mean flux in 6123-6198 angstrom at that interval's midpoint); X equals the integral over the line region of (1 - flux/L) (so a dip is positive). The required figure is 2.8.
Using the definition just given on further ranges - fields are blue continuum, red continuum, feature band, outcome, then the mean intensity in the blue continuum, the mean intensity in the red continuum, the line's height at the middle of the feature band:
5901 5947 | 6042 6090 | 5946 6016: 2.1 angstrom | 40.7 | 34.5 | 38.2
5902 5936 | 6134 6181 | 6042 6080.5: 3.3 angstrom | 41.4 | 34.8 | 37.5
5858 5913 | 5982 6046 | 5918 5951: 3.9 angstrom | 50.1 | 35.7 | 44.7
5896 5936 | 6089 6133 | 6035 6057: 1.2 angstrom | 42.1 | 34.5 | 37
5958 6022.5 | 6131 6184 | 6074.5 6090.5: 0.4 angstrom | 36.7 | 34.6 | 35.6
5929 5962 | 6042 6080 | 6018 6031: 0.3 angstrom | 38.2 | 34.3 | 35.6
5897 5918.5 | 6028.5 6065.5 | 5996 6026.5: 1.0 angstrom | 43.6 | 34.9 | 37.1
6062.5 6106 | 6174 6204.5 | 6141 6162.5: -0.8 angstrom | 34.3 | 33.9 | 34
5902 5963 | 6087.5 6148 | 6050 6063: 0.6 angstrom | 40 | 34.7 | 36.5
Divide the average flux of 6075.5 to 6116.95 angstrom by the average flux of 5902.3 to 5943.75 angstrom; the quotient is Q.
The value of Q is 0.84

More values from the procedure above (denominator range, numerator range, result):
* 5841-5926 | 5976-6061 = 0.71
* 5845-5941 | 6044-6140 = 0.72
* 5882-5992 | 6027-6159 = 0.86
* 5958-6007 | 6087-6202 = 0.94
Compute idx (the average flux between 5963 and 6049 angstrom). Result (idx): 36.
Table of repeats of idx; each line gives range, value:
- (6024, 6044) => 34.5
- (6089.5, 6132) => 34.6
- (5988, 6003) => 36.9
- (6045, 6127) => 34.4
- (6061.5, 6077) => 34.2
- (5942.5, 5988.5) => 37.3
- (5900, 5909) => 45.6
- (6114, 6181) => 34.9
